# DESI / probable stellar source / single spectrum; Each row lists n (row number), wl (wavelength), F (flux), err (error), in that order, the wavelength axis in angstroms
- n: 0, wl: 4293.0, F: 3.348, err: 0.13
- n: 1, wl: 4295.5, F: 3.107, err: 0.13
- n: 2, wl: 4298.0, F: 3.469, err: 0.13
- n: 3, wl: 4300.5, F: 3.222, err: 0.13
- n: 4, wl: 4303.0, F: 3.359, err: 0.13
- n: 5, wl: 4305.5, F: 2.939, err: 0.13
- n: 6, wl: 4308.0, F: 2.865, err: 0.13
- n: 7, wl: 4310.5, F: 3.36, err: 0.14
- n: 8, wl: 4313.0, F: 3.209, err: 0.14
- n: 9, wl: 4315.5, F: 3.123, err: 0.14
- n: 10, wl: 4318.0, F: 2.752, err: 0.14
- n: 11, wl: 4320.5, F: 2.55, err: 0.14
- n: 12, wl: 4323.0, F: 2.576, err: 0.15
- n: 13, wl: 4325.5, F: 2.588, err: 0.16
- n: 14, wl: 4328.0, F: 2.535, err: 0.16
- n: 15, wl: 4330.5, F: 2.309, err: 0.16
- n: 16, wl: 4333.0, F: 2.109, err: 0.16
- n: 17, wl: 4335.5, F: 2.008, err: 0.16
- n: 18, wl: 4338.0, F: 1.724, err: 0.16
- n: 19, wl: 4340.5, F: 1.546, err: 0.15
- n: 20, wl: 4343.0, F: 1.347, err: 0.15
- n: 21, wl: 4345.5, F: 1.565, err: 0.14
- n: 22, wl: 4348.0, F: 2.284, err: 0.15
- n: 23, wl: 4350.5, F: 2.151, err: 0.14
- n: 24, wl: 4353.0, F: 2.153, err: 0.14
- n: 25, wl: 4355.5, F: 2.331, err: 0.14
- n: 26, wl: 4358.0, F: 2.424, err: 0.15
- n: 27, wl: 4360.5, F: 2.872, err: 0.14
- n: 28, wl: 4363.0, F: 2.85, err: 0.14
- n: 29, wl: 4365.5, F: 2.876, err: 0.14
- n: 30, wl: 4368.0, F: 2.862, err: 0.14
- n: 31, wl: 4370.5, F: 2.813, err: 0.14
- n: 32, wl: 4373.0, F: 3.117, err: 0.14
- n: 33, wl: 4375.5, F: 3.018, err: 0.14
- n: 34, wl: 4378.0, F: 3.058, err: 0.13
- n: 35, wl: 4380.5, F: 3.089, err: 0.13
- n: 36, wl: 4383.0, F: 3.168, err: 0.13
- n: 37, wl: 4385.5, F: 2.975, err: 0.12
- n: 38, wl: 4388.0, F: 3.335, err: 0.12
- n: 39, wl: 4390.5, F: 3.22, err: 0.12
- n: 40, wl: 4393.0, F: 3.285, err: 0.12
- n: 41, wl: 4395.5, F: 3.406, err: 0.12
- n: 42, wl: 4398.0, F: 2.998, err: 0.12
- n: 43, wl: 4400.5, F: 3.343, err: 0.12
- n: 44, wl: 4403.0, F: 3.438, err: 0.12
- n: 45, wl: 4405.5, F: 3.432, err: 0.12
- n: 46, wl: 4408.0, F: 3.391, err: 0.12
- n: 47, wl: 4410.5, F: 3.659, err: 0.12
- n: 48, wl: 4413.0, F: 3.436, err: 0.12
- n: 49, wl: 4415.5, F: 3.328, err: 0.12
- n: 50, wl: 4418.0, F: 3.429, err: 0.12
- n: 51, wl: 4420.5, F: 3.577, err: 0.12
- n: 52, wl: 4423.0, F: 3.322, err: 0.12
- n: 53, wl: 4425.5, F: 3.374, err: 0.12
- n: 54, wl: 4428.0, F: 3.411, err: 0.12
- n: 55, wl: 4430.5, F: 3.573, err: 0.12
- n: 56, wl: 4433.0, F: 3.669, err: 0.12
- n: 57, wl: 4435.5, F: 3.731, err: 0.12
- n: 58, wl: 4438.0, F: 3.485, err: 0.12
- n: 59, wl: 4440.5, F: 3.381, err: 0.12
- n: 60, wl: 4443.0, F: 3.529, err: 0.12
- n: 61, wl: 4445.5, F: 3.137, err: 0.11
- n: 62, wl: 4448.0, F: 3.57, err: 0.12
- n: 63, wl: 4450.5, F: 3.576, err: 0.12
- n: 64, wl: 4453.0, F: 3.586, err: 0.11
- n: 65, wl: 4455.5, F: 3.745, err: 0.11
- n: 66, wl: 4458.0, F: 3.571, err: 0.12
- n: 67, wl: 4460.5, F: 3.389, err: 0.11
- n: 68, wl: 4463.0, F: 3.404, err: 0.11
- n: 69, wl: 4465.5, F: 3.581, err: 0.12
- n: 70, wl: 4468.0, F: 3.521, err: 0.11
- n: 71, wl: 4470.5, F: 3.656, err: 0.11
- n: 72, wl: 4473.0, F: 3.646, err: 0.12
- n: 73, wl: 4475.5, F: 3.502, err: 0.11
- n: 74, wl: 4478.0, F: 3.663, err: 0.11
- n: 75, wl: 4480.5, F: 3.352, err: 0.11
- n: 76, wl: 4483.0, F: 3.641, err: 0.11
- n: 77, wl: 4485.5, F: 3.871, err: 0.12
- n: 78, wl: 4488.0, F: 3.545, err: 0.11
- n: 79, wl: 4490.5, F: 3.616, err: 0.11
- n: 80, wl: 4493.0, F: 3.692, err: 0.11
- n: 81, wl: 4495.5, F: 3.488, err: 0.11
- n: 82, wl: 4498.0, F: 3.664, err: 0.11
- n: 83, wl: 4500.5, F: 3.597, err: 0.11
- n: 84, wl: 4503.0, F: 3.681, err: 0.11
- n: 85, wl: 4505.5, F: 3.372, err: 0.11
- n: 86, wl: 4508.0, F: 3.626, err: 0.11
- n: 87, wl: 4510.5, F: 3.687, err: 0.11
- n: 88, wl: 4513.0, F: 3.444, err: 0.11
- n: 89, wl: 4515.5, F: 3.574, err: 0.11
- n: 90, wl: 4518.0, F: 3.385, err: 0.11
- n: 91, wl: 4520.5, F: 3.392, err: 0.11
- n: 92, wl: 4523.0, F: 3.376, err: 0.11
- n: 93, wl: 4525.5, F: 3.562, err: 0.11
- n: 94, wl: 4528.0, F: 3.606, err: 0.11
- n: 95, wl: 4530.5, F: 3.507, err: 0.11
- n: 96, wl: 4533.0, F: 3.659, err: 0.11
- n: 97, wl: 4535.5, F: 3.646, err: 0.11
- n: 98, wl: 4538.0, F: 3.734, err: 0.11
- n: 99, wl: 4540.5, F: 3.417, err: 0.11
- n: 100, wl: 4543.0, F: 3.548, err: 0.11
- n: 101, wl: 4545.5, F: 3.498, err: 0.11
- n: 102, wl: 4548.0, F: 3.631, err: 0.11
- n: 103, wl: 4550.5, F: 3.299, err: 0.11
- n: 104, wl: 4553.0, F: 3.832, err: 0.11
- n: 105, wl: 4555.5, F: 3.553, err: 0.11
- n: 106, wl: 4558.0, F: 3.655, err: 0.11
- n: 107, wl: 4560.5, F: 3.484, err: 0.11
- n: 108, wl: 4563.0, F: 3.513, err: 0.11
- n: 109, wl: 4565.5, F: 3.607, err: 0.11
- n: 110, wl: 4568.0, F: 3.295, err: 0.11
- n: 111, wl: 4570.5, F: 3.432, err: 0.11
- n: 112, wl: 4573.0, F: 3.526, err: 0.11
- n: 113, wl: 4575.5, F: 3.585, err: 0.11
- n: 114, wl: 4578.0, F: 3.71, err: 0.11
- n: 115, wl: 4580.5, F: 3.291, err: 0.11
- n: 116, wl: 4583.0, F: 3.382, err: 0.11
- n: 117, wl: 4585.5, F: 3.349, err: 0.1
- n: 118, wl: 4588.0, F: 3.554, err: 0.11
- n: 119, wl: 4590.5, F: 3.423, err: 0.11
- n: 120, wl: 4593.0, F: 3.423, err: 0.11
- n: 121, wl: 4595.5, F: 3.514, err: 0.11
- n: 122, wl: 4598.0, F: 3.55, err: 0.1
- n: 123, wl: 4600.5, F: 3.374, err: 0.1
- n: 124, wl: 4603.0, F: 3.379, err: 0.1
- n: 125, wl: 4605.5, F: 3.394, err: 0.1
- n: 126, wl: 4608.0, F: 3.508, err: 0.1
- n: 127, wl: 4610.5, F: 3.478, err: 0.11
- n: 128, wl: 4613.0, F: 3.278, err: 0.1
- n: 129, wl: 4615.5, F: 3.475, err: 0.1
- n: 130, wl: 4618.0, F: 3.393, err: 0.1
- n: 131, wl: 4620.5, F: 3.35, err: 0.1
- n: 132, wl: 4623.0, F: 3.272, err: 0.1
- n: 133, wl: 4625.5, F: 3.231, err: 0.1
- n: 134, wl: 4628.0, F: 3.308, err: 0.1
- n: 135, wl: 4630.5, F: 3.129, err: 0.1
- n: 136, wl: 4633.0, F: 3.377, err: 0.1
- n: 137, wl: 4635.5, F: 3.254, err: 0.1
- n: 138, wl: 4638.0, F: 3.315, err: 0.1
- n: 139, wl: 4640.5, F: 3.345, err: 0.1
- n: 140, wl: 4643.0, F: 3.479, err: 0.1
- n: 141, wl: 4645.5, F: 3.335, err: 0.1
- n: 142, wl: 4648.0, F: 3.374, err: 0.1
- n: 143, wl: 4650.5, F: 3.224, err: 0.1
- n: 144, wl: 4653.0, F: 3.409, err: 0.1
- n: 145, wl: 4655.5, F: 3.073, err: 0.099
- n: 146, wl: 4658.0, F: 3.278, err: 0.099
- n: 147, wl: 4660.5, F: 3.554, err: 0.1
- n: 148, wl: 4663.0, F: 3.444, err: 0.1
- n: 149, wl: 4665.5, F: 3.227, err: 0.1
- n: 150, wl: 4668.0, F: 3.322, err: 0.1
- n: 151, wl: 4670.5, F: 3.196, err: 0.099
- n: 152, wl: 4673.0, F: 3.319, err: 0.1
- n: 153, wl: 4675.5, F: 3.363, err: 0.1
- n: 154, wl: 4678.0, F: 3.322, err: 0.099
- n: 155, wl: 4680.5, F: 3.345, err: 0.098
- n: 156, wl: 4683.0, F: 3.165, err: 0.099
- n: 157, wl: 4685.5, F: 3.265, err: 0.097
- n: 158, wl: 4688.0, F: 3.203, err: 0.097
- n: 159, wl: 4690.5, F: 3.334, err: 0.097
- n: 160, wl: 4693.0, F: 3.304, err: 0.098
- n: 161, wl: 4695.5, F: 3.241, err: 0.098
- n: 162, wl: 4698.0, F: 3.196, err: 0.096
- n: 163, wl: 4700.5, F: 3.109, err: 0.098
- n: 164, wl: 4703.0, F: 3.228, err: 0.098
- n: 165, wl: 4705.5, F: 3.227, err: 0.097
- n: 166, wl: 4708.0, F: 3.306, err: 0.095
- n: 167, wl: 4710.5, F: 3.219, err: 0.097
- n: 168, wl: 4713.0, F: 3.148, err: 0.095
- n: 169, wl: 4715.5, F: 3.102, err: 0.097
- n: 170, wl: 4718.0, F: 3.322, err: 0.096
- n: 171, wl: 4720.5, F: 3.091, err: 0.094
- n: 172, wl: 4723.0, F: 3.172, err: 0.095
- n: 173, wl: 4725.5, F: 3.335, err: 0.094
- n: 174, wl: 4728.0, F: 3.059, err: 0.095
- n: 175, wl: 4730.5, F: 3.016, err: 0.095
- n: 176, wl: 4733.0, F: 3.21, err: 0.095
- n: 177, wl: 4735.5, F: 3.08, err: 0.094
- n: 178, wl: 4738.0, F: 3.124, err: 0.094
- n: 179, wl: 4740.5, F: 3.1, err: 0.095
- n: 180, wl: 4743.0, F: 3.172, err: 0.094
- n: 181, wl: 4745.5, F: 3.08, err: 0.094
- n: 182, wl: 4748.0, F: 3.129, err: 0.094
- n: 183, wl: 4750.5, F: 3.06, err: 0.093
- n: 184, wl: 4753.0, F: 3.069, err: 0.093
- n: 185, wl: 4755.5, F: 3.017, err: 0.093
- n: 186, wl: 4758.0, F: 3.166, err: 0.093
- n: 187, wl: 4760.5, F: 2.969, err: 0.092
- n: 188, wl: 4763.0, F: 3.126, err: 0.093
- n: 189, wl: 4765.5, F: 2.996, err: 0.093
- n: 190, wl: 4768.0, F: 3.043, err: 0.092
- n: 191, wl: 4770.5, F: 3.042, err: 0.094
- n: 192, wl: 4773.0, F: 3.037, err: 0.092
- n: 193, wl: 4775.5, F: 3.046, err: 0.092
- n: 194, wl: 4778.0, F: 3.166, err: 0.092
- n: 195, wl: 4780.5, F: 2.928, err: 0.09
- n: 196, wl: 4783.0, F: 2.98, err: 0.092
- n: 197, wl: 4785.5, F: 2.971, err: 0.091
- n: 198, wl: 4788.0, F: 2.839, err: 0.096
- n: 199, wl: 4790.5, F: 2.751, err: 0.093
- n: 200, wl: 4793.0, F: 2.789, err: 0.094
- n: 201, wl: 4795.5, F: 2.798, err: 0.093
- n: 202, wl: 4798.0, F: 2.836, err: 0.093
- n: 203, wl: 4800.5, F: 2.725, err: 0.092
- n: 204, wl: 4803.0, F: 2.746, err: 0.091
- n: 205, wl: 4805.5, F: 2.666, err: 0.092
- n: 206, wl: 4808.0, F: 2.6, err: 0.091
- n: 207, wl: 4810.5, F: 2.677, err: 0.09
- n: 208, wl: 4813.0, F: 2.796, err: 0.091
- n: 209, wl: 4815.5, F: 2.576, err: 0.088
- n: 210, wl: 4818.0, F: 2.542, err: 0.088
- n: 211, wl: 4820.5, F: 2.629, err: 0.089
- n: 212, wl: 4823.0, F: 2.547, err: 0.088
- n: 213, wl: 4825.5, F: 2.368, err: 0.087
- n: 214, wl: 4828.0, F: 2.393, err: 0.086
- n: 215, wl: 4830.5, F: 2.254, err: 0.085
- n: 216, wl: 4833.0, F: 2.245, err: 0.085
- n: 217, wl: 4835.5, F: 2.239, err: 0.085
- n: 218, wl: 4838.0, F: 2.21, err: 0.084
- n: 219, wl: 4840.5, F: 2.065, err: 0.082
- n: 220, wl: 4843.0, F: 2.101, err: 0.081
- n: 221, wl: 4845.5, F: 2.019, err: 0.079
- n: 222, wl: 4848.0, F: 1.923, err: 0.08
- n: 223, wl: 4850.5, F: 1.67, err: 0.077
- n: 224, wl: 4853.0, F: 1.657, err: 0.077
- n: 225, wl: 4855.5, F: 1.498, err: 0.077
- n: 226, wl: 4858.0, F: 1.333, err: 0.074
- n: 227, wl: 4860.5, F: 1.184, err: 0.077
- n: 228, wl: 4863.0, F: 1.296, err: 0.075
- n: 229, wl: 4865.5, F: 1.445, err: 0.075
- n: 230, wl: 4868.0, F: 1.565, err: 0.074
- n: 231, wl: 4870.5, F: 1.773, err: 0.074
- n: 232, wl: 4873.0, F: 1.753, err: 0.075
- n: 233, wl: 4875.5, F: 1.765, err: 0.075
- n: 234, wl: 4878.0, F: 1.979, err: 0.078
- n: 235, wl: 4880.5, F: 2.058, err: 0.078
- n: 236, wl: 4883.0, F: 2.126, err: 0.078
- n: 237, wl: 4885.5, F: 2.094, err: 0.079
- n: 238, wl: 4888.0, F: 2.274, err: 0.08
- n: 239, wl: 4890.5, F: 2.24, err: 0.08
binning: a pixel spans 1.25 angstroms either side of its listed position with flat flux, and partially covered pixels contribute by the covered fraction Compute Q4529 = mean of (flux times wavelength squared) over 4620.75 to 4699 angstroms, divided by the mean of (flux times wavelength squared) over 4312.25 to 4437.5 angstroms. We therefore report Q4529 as 1.3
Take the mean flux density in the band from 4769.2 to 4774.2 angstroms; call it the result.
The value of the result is 3.04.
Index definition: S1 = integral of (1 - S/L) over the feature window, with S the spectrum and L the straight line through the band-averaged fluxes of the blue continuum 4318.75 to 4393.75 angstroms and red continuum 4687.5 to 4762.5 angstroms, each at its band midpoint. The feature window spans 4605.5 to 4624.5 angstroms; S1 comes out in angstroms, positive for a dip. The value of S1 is -2.63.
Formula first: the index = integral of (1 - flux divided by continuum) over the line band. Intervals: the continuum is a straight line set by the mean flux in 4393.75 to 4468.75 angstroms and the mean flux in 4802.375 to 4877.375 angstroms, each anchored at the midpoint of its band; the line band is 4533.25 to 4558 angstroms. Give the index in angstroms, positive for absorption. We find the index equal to -4.1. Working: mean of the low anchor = 3.46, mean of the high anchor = 2.08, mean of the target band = 3.58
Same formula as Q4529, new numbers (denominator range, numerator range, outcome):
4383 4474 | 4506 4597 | 1.08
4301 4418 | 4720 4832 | 1.24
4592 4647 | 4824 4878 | 0.61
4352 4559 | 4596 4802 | 1.04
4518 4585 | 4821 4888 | 0.62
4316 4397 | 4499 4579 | 1.48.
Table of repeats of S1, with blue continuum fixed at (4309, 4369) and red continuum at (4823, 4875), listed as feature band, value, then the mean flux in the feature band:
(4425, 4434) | -4.6 angstroms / 3.51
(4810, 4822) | -4.7 angstroms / 2.64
